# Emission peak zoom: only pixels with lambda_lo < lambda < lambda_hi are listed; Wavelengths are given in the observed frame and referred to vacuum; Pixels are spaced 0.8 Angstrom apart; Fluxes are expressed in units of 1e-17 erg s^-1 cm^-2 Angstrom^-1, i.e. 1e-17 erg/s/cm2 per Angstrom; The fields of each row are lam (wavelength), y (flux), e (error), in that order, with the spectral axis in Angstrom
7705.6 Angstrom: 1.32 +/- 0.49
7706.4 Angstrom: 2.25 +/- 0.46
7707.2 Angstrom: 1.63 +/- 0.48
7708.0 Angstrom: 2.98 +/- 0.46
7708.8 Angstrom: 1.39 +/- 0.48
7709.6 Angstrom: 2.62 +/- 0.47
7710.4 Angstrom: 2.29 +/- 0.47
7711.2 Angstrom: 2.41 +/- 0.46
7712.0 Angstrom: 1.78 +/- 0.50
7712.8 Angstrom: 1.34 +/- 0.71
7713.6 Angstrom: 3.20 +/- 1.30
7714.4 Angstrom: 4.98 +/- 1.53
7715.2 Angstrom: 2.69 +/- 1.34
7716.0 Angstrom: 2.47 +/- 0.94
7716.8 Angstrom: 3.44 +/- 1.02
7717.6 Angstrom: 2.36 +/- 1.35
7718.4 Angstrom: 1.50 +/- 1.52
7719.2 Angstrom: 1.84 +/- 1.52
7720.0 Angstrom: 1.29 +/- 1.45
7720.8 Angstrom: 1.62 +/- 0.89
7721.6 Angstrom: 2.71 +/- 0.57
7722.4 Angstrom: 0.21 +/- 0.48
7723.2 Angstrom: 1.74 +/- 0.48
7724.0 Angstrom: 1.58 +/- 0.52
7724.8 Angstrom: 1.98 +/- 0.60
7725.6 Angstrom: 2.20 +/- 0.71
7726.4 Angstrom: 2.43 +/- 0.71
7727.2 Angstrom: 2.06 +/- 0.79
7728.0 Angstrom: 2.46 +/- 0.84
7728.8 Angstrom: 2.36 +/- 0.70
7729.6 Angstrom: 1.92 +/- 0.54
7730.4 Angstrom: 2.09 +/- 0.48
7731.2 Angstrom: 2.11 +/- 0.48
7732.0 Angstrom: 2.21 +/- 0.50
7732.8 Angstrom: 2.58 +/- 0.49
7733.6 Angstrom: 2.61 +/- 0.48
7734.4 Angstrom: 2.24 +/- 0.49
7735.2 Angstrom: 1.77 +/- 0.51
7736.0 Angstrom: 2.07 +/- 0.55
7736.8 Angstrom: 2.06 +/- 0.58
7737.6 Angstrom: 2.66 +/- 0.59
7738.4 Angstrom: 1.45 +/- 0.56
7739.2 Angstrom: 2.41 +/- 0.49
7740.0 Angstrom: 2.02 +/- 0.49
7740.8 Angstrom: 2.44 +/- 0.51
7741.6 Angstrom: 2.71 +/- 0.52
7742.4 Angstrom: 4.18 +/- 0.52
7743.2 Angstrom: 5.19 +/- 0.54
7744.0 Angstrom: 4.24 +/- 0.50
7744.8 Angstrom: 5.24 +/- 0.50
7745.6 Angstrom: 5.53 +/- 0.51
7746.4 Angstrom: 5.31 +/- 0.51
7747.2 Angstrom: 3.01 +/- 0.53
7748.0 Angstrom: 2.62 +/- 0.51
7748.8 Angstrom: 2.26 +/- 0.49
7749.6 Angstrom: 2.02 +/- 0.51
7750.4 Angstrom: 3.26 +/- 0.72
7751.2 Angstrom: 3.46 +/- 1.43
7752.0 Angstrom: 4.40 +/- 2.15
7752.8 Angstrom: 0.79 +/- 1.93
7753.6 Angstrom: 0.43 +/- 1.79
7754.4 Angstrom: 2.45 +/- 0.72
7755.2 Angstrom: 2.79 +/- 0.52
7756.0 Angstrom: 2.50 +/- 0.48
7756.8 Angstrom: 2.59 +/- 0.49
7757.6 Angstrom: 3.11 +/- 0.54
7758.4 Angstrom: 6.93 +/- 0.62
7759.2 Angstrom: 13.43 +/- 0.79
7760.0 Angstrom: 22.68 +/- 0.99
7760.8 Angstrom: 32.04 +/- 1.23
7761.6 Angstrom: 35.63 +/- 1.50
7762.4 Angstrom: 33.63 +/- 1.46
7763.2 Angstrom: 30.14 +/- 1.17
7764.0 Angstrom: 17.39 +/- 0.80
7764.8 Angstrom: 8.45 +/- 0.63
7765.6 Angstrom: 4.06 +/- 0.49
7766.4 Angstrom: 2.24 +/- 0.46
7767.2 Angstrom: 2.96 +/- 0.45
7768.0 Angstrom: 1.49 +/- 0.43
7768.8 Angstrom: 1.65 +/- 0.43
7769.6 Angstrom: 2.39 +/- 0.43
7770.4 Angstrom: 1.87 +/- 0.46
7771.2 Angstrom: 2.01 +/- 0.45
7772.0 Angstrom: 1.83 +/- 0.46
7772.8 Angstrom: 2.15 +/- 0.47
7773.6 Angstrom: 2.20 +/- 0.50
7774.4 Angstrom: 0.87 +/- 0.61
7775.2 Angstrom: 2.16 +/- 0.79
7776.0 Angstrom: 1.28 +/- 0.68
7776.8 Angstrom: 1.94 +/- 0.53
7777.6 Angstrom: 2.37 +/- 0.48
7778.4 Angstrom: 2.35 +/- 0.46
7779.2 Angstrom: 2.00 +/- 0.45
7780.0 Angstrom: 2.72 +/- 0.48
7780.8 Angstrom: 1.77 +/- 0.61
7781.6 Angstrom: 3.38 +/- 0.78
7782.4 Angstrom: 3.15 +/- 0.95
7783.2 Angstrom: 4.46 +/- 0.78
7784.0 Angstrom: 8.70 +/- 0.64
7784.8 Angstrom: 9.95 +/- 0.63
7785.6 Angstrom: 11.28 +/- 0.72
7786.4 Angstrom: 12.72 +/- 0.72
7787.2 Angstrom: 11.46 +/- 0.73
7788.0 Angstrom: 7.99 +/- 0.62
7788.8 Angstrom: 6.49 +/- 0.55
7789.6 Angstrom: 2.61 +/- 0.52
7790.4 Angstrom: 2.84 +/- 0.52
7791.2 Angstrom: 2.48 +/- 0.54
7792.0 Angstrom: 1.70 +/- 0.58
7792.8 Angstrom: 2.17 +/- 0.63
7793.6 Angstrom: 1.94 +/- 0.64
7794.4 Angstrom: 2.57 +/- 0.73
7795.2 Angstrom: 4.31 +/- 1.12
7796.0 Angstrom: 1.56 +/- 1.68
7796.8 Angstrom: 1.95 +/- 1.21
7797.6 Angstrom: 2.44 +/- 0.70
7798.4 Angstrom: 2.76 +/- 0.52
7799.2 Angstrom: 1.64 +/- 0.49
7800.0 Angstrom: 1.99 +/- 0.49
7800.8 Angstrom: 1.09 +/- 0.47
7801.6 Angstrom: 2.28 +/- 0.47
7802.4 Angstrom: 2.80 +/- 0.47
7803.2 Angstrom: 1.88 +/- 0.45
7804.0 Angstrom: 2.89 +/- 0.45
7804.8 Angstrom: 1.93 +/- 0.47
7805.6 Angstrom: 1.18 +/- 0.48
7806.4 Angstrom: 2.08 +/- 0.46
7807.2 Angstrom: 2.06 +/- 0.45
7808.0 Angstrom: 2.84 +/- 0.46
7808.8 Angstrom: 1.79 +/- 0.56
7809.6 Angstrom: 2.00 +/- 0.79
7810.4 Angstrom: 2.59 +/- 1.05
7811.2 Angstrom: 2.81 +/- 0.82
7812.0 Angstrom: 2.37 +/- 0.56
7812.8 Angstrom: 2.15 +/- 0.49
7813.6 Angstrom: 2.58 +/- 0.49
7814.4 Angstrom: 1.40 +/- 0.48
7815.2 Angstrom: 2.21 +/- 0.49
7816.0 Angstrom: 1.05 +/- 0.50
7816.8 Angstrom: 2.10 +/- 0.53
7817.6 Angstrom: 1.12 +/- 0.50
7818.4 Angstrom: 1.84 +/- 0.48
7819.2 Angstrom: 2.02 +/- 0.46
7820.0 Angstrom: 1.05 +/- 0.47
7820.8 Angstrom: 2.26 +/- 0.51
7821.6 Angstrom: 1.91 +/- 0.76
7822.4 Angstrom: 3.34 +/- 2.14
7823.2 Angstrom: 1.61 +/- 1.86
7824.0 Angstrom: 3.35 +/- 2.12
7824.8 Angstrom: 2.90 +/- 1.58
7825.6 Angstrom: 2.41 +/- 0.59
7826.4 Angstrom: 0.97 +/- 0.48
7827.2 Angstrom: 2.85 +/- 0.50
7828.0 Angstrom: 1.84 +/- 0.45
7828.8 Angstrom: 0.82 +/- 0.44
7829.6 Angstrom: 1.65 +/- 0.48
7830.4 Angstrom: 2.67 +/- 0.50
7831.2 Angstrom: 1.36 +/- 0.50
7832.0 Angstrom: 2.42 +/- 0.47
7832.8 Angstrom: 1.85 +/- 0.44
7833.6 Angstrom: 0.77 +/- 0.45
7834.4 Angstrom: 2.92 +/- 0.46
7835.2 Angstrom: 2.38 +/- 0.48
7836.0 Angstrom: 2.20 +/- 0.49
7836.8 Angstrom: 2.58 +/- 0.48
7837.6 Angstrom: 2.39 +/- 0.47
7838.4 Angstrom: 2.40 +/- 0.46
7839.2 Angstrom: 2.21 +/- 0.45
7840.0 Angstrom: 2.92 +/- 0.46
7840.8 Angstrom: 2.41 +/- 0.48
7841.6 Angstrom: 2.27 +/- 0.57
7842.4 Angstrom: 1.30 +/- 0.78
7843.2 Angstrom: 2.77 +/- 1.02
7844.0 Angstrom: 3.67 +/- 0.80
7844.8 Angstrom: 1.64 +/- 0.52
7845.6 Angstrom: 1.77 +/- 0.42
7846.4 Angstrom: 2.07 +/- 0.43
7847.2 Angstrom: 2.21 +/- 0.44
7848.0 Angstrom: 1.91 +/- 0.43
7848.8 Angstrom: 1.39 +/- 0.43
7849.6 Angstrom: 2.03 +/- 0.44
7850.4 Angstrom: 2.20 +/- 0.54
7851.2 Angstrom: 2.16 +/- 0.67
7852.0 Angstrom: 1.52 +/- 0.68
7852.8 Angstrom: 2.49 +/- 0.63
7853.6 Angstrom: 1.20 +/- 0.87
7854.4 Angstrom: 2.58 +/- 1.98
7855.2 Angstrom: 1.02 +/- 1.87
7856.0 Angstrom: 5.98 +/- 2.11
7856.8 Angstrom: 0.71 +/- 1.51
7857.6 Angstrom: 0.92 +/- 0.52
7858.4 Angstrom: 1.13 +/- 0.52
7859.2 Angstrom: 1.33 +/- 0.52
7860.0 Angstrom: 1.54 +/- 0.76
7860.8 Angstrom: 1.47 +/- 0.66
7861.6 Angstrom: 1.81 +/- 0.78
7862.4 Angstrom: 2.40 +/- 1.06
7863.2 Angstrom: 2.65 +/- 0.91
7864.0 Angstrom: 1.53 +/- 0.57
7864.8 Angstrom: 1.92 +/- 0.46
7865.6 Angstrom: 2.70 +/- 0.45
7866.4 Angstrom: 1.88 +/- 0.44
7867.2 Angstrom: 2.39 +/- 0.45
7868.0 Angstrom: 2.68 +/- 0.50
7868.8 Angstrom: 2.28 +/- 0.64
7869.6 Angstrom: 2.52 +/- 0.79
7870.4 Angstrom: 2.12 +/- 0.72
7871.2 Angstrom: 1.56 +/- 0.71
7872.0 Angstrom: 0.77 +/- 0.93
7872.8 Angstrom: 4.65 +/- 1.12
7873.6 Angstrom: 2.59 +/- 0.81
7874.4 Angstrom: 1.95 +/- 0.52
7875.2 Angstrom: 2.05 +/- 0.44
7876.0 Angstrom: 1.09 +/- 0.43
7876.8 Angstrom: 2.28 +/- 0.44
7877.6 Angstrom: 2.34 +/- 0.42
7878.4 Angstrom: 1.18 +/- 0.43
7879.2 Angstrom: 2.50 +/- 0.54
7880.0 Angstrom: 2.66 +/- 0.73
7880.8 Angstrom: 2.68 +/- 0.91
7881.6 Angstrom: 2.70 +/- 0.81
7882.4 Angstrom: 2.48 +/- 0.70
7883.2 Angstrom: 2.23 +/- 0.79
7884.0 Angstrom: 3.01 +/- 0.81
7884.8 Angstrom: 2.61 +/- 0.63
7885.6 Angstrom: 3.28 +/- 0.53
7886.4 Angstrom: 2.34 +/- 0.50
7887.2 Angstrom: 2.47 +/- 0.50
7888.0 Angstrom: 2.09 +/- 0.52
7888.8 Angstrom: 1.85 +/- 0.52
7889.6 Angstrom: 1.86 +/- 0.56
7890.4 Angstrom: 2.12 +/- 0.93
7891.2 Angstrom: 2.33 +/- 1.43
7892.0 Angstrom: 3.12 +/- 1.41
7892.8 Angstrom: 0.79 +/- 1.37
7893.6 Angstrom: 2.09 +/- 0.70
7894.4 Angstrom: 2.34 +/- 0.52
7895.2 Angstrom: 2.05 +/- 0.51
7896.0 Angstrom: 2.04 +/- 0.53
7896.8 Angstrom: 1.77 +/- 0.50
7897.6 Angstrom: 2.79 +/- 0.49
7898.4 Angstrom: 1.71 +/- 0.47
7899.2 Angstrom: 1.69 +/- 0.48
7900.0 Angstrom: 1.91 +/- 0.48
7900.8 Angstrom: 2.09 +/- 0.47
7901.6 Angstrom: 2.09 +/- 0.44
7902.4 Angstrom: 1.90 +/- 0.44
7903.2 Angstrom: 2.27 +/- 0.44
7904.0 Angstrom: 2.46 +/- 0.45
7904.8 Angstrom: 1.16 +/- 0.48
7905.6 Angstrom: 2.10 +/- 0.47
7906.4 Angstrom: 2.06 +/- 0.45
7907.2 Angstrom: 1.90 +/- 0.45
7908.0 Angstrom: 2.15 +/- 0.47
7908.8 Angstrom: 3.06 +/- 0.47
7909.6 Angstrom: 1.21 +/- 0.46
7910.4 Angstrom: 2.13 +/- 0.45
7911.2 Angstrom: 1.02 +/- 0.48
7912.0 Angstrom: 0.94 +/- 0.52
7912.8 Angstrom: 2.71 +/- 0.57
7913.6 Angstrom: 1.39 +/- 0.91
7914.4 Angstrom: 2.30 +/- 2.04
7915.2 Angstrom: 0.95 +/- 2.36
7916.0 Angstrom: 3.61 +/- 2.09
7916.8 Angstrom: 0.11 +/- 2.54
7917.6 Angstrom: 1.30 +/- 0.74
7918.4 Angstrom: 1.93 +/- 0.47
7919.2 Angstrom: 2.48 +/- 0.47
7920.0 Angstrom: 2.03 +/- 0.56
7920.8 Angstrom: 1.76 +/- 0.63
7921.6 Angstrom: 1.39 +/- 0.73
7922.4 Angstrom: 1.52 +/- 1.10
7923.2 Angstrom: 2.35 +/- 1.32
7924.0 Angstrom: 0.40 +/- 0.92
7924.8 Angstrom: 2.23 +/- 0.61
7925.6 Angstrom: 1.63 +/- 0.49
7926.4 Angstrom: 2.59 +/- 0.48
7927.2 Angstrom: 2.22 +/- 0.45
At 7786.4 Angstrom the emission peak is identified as [N II]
